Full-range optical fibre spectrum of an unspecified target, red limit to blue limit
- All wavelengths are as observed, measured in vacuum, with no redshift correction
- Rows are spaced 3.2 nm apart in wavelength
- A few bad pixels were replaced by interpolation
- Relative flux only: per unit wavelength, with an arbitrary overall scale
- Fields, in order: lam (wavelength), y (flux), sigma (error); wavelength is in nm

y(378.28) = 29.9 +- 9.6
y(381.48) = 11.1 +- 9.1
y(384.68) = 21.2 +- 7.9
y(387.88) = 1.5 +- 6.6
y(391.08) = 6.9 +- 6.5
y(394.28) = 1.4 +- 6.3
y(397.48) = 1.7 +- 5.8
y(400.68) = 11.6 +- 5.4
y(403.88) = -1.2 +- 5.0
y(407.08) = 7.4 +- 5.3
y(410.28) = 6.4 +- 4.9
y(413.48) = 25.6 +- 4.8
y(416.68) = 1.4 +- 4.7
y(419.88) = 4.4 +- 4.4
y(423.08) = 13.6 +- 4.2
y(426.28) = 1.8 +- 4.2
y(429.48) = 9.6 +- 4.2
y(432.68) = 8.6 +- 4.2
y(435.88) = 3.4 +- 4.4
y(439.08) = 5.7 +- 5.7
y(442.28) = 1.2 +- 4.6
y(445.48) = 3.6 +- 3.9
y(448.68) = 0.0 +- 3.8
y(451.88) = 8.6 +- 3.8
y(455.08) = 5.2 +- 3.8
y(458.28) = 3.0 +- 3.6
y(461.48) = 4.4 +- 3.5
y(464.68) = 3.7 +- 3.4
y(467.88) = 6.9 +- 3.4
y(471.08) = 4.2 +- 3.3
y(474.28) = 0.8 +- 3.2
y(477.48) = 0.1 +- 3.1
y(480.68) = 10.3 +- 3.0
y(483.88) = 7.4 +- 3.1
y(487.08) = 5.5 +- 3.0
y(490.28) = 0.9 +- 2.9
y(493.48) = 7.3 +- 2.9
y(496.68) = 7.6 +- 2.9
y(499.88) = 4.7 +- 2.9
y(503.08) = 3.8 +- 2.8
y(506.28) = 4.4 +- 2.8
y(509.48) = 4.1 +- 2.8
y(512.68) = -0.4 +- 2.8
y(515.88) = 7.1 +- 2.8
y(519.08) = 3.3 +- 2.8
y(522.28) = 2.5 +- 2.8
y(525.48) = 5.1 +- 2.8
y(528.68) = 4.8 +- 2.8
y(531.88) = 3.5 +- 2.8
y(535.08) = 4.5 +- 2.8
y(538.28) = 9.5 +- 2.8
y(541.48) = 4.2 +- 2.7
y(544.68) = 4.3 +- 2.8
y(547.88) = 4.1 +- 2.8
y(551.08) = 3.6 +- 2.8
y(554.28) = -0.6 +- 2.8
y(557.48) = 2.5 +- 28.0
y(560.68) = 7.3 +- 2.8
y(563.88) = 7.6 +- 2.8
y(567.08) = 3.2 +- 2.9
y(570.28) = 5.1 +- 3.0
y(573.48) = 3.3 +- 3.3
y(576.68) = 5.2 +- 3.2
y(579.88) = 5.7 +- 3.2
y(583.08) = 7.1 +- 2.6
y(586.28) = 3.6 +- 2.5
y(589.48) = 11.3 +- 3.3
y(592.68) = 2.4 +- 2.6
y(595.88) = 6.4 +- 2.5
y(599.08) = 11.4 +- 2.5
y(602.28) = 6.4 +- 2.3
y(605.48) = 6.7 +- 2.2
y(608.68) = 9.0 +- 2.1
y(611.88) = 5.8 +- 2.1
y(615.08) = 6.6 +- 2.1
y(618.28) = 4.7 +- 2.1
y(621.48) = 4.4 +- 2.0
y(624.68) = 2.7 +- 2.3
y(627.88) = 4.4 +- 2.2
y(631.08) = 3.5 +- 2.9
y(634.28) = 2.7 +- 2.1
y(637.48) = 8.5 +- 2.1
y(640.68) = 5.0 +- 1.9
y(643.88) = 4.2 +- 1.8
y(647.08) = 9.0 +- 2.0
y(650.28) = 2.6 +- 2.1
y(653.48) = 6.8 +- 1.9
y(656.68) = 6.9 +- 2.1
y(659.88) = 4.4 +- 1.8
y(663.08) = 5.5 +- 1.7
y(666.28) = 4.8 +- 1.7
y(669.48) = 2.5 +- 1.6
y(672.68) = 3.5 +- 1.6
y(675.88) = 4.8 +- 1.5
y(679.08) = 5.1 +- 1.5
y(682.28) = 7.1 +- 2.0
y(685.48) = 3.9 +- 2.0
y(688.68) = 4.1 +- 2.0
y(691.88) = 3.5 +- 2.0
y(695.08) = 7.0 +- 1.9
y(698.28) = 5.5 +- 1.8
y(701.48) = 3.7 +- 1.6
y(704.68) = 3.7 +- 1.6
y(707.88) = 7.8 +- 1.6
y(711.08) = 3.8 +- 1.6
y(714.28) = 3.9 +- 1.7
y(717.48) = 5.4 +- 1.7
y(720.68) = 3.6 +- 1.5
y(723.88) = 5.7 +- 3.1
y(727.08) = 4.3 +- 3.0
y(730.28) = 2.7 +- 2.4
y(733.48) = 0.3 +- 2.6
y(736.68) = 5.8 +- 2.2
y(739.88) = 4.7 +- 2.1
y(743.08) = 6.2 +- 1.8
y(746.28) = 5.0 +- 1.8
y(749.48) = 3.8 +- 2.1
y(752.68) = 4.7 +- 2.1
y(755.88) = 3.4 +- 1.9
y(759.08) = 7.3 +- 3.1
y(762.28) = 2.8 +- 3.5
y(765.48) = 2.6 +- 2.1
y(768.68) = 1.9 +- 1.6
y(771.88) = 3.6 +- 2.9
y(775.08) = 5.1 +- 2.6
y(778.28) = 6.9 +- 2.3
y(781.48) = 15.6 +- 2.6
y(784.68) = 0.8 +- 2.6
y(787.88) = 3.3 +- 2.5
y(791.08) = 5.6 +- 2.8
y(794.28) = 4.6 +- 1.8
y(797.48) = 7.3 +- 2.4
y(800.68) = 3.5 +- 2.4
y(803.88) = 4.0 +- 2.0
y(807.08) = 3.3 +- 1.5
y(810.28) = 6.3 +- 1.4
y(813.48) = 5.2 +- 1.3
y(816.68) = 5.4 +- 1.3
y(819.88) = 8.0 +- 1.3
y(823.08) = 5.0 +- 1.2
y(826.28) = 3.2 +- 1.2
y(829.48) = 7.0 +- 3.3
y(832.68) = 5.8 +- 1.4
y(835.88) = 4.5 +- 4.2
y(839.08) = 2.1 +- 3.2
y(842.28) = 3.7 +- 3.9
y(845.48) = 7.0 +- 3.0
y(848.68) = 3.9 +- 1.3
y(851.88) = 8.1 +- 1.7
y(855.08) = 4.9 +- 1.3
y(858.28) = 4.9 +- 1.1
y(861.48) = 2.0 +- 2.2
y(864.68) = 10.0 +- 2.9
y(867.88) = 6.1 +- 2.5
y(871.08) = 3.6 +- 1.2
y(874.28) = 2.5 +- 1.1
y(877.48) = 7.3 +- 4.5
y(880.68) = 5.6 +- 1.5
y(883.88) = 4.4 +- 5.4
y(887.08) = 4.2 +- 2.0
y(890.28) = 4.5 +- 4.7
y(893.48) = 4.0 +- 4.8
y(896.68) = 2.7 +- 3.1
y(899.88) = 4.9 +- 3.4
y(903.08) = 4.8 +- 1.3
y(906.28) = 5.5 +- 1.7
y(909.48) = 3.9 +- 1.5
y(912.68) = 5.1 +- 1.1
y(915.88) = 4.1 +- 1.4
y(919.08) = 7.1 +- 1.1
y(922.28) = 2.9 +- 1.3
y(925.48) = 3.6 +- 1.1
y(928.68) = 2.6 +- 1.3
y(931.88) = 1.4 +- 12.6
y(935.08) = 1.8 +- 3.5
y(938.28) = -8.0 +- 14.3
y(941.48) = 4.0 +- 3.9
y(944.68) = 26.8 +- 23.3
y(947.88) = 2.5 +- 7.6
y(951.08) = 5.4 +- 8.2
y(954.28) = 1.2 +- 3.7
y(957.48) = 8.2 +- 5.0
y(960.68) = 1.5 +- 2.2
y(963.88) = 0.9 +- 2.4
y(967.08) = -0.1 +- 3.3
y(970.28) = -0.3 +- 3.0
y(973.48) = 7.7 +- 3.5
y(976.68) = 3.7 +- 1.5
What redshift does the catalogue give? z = 1.095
